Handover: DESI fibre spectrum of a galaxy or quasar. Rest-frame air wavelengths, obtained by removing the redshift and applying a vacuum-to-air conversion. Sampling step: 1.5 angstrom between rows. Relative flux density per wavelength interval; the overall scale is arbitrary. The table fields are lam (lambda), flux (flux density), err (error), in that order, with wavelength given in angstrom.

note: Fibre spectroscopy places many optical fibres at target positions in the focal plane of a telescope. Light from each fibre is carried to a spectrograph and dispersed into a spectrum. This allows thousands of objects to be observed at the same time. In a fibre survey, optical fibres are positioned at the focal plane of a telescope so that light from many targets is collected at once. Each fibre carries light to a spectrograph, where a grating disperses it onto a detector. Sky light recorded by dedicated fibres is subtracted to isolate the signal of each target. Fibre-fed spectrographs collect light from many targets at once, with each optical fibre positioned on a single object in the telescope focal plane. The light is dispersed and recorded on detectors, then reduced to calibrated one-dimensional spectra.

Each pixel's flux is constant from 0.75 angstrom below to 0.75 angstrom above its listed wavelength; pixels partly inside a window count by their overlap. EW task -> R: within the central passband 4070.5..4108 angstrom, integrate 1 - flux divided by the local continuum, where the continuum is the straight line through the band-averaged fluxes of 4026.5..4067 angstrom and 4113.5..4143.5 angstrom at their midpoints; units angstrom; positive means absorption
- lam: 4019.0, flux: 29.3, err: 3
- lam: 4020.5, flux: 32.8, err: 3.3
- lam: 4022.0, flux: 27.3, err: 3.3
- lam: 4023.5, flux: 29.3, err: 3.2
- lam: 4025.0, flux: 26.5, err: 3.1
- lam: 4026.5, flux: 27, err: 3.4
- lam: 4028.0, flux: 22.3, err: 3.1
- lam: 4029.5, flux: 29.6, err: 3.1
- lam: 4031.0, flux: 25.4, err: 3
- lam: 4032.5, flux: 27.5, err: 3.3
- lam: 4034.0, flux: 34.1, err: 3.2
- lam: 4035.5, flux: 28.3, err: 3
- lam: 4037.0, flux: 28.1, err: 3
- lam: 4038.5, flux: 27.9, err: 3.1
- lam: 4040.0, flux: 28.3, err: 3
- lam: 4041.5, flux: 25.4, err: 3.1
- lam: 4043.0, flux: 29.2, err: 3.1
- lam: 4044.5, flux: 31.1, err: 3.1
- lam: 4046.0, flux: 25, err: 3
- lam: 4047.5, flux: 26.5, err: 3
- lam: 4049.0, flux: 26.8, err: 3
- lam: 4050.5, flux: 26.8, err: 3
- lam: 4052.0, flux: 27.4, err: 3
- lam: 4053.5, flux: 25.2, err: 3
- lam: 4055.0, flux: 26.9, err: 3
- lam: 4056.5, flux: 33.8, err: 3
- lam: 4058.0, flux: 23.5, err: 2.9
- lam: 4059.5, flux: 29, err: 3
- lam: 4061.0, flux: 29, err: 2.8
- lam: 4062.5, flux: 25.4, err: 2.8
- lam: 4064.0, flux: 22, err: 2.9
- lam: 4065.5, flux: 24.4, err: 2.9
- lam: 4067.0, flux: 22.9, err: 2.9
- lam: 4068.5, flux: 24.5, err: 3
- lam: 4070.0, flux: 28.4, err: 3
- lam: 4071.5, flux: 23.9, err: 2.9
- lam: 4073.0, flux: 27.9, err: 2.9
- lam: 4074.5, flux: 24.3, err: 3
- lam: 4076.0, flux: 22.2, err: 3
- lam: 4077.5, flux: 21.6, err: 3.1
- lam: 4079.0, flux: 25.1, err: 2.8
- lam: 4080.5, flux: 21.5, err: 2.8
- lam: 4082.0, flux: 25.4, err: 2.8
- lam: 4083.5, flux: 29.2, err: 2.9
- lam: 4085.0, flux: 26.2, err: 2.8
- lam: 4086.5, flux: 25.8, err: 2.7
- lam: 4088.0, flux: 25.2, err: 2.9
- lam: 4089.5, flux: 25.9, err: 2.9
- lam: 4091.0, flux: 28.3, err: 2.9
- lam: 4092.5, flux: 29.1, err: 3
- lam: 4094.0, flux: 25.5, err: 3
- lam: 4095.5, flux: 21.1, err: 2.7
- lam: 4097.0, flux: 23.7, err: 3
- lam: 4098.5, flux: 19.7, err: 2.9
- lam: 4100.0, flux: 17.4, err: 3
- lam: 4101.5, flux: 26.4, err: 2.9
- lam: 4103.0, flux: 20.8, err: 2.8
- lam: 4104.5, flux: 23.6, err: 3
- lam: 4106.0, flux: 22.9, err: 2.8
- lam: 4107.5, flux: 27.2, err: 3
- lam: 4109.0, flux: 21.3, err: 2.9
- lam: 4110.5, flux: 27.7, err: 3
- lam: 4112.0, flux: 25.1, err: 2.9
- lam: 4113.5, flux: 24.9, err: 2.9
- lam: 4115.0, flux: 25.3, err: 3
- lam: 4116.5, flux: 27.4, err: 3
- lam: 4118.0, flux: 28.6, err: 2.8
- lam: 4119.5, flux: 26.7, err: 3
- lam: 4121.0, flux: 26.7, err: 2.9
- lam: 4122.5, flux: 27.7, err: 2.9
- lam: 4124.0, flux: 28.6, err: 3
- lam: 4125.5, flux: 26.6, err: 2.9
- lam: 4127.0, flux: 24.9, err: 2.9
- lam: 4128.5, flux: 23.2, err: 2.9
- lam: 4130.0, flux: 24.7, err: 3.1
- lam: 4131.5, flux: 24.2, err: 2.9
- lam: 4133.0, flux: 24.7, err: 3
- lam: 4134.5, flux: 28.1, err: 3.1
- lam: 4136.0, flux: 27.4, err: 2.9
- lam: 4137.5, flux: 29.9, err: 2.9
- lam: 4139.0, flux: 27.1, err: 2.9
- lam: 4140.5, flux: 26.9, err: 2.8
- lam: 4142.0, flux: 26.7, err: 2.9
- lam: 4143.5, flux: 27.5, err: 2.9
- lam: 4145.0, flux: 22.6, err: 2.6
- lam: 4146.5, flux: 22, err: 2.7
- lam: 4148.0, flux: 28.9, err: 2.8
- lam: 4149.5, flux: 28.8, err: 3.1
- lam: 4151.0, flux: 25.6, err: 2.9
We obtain 3.44 angstrom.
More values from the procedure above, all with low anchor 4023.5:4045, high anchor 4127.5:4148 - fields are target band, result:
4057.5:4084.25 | 2.1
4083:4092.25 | 0.0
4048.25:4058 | 0.0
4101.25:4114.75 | 1.1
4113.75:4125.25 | -0.4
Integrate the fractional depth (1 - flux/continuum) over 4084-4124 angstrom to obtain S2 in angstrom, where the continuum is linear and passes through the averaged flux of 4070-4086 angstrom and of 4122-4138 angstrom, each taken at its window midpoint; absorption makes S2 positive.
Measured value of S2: 0.79 angstrom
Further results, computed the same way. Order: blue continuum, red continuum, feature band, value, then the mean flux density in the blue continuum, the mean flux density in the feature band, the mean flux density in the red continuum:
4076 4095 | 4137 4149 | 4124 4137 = 0.2 angstrom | 25.5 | 25.7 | 26.4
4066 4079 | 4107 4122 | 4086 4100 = 0.4 angstrom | 24.5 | 24.5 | 26.1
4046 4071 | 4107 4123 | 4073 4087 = 0.8 angstrom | 26.3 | 24.7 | 26.2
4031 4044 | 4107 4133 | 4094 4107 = 2.1 angstrom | 28.5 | 22.3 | 25.9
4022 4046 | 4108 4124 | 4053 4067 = 0.5 angstrom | 27.9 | 26.4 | 26.3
